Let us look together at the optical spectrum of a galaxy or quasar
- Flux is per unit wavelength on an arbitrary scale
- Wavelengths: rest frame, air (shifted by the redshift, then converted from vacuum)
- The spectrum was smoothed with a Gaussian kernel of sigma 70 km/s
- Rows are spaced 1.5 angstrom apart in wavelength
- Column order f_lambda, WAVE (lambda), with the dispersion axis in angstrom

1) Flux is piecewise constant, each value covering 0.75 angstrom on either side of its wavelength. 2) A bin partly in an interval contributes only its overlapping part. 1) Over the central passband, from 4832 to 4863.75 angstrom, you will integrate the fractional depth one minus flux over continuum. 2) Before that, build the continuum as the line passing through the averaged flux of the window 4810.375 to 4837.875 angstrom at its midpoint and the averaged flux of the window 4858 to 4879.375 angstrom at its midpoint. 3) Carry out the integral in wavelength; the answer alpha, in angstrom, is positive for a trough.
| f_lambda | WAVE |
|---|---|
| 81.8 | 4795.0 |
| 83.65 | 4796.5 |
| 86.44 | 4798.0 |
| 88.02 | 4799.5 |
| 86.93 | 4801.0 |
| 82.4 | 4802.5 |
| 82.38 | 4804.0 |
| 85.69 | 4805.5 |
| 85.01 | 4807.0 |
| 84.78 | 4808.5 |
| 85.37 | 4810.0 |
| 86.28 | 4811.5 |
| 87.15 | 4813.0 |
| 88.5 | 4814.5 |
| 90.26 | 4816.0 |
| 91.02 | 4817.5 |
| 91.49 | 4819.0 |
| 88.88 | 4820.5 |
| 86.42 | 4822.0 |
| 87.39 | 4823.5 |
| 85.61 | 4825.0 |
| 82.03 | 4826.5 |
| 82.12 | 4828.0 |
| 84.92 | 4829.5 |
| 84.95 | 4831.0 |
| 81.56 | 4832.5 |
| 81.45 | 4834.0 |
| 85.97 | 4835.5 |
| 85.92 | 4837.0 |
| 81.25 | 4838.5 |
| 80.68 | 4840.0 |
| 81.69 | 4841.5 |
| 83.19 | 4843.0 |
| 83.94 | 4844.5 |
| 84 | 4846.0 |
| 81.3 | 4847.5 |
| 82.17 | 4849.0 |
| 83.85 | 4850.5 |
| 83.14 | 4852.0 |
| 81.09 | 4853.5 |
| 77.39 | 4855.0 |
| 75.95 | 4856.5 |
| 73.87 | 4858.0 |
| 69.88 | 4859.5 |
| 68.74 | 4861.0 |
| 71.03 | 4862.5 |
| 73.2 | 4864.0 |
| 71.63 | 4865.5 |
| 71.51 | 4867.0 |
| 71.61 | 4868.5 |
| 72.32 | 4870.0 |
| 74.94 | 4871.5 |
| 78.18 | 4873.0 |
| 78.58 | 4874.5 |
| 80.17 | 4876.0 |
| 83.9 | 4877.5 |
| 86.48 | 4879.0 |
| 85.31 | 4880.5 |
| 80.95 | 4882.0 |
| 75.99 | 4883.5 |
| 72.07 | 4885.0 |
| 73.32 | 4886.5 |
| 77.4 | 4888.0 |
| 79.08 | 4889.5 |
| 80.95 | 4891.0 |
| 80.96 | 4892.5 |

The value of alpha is 0.2 angstrom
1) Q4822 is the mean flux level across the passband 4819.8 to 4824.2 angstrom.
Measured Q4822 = 87.6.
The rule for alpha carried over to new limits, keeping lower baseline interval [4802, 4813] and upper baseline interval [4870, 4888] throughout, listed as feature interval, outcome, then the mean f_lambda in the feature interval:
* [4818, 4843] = -0.5 angstrom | 84.5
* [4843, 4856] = -0.1 angstrom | 82.1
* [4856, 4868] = 1.2 angstrom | 71.9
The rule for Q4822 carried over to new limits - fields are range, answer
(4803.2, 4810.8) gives 84.6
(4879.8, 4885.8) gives 78.5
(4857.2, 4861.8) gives 70.9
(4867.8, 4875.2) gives 75.1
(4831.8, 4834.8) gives 81.6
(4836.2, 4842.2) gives 82.4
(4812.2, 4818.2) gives 89.2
